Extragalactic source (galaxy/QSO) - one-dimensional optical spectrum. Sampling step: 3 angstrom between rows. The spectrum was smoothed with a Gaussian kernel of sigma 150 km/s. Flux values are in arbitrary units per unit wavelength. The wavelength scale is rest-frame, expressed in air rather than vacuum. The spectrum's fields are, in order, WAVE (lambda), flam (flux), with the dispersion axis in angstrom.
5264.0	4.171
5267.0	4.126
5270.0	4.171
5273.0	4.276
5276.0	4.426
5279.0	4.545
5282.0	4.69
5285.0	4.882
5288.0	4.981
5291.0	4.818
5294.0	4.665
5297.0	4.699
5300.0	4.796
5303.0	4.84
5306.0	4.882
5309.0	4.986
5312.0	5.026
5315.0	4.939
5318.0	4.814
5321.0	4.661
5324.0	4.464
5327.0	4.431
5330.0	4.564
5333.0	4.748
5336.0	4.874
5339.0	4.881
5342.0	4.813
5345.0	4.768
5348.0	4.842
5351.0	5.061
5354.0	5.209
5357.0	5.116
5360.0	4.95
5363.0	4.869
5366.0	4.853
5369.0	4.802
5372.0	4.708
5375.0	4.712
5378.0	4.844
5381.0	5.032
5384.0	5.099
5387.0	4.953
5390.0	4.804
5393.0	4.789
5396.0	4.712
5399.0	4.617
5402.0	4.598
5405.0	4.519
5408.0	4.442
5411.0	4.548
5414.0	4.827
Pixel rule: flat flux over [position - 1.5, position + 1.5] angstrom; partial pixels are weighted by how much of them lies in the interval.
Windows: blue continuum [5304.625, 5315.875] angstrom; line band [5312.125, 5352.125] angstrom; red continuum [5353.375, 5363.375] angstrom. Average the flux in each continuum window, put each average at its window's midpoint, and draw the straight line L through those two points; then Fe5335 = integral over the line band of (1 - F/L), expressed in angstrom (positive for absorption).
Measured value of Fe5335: 1.9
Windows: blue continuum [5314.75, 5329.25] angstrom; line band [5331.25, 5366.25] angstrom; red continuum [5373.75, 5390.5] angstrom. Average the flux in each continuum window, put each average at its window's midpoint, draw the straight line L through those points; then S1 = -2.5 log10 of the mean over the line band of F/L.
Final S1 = -0.03 mag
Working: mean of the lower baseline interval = 4.63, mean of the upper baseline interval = 4.92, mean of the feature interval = 4.92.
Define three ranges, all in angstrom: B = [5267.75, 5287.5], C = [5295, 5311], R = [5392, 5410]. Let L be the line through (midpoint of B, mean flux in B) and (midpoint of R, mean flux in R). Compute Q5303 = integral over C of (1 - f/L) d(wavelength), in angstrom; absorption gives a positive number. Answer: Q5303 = -1.10 angstrom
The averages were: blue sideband 4.51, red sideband 4.61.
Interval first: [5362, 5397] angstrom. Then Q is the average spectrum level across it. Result 4.85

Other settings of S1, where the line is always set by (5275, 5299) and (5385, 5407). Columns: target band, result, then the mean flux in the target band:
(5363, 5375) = -0.02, 4.79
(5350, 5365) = -0.07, 5.03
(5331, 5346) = -0.02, 4.81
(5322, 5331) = 0.05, 4.49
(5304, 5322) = -0.04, 4.89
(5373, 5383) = -0.03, 4.87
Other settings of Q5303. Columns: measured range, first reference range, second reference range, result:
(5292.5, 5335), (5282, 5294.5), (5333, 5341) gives 0.78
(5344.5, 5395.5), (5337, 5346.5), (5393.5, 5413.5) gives -2.01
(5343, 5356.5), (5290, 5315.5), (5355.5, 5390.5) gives -0.26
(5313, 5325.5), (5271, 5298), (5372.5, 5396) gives -0.01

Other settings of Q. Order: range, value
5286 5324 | 4.83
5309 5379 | 4.83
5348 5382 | 4.92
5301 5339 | 4.77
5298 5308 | 4.84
